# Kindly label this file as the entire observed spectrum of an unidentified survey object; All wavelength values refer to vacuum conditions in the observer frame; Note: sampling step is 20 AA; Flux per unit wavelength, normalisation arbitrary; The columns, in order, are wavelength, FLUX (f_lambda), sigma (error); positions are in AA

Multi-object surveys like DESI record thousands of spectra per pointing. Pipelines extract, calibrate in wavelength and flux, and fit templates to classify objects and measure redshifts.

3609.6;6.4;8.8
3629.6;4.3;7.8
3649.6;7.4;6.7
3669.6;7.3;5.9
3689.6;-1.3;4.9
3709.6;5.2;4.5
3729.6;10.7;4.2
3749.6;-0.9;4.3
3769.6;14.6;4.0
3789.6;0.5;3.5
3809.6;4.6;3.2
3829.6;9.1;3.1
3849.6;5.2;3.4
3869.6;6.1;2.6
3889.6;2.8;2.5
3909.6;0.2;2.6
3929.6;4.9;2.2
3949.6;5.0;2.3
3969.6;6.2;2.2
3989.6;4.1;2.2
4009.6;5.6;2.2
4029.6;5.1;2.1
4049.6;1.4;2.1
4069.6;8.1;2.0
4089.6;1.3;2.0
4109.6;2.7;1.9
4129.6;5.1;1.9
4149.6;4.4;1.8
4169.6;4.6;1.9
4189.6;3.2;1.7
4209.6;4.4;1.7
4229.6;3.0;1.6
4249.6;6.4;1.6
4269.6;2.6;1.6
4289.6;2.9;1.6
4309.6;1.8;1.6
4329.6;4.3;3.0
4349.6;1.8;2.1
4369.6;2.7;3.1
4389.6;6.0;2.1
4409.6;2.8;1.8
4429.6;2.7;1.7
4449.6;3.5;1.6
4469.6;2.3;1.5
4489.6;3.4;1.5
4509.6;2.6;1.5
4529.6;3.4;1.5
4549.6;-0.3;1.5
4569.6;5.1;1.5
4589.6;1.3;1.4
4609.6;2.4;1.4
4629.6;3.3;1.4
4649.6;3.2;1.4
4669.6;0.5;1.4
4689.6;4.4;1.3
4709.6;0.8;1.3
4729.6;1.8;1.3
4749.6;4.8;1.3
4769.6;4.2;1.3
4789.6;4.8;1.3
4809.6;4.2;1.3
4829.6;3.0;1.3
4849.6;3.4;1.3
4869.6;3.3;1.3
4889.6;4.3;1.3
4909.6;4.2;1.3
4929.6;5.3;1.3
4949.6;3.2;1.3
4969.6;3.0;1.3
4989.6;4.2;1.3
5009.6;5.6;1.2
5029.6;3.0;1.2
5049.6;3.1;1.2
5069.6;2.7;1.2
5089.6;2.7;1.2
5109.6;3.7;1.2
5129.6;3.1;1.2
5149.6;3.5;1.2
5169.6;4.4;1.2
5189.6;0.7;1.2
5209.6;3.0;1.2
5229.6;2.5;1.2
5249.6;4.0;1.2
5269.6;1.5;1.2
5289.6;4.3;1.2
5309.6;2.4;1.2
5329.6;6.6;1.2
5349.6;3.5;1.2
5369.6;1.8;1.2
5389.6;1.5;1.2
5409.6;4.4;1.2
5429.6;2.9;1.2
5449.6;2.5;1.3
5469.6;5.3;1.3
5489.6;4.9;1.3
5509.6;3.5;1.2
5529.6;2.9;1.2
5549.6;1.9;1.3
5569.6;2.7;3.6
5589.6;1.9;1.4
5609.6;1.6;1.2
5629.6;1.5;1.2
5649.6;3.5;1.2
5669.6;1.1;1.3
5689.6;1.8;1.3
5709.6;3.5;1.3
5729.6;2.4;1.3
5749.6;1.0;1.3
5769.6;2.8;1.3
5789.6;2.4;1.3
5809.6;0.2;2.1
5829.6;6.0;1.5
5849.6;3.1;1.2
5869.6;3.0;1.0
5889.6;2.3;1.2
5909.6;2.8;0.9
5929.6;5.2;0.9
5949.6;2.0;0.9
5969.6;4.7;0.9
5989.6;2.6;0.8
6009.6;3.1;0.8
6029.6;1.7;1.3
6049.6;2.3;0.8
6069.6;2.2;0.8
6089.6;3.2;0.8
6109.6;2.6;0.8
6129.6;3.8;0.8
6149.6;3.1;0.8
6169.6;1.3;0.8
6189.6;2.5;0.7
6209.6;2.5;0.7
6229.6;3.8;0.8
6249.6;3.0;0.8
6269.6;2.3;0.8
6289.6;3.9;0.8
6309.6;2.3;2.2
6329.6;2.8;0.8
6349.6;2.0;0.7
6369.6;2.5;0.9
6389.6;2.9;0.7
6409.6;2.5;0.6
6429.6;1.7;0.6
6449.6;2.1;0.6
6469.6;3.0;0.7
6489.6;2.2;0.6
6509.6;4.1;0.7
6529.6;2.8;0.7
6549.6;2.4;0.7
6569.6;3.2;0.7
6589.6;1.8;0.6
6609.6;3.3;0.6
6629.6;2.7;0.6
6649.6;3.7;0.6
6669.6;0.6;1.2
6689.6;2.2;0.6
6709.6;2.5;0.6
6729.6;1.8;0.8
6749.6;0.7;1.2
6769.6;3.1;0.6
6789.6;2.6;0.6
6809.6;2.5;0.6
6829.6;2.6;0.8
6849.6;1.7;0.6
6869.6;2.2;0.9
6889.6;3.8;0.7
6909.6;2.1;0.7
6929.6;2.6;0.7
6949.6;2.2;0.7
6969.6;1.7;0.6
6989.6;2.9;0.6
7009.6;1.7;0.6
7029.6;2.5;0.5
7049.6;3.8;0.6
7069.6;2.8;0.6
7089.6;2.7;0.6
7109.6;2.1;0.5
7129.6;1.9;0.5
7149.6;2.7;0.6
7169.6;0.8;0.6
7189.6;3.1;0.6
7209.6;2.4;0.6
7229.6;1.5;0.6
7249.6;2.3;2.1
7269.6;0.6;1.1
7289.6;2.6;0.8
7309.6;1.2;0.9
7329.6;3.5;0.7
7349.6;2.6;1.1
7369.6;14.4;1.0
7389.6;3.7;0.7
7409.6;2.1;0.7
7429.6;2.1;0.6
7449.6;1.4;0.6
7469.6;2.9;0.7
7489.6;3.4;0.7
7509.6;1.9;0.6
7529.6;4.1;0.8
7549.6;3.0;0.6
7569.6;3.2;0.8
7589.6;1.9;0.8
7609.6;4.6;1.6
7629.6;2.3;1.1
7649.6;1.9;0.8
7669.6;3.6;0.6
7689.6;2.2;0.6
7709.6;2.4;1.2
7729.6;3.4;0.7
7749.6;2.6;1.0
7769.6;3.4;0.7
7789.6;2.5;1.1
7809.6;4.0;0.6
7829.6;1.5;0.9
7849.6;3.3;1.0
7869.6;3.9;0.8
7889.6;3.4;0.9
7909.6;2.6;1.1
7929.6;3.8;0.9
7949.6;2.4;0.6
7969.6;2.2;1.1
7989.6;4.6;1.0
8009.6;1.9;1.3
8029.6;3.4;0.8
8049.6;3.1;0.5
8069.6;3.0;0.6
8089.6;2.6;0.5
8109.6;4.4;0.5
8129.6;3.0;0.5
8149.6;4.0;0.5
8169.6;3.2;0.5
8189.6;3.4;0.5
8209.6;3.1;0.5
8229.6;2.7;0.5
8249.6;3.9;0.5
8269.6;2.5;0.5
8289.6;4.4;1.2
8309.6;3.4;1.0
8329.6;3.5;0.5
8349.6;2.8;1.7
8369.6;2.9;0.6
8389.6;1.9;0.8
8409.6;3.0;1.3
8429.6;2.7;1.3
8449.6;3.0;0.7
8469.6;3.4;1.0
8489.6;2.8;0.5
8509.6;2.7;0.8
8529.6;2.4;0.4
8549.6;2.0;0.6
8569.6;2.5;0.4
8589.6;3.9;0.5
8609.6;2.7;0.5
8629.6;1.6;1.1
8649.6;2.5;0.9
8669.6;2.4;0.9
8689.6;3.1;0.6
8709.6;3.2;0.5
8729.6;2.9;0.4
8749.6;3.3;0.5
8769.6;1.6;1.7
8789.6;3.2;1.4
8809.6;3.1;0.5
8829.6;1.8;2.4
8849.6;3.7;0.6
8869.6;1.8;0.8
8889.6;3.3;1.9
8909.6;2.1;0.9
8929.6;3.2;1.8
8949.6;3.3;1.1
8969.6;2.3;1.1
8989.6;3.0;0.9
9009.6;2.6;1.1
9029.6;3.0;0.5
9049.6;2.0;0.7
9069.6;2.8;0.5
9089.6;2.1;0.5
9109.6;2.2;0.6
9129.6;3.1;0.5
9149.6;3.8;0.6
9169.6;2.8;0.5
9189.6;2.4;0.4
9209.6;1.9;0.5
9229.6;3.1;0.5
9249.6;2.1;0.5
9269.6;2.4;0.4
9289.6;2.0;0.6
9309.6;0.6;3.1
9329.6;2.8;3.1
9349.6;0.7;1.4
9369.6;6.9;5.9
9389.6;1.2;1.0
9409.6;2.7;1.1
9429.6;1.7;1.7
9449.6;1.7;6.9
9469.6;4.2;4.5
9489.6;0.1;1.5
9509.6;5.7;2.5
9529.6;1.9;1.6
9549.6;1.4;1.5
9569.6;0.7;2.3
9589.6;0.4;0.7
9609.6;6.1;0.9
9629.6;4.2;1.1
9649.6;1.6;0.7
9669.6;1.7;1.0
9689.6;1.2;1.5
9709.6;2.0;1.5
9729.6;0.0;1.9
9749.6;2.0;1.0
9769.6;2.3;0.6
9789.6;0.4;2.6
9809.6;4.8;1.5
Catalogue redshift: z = 0.977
